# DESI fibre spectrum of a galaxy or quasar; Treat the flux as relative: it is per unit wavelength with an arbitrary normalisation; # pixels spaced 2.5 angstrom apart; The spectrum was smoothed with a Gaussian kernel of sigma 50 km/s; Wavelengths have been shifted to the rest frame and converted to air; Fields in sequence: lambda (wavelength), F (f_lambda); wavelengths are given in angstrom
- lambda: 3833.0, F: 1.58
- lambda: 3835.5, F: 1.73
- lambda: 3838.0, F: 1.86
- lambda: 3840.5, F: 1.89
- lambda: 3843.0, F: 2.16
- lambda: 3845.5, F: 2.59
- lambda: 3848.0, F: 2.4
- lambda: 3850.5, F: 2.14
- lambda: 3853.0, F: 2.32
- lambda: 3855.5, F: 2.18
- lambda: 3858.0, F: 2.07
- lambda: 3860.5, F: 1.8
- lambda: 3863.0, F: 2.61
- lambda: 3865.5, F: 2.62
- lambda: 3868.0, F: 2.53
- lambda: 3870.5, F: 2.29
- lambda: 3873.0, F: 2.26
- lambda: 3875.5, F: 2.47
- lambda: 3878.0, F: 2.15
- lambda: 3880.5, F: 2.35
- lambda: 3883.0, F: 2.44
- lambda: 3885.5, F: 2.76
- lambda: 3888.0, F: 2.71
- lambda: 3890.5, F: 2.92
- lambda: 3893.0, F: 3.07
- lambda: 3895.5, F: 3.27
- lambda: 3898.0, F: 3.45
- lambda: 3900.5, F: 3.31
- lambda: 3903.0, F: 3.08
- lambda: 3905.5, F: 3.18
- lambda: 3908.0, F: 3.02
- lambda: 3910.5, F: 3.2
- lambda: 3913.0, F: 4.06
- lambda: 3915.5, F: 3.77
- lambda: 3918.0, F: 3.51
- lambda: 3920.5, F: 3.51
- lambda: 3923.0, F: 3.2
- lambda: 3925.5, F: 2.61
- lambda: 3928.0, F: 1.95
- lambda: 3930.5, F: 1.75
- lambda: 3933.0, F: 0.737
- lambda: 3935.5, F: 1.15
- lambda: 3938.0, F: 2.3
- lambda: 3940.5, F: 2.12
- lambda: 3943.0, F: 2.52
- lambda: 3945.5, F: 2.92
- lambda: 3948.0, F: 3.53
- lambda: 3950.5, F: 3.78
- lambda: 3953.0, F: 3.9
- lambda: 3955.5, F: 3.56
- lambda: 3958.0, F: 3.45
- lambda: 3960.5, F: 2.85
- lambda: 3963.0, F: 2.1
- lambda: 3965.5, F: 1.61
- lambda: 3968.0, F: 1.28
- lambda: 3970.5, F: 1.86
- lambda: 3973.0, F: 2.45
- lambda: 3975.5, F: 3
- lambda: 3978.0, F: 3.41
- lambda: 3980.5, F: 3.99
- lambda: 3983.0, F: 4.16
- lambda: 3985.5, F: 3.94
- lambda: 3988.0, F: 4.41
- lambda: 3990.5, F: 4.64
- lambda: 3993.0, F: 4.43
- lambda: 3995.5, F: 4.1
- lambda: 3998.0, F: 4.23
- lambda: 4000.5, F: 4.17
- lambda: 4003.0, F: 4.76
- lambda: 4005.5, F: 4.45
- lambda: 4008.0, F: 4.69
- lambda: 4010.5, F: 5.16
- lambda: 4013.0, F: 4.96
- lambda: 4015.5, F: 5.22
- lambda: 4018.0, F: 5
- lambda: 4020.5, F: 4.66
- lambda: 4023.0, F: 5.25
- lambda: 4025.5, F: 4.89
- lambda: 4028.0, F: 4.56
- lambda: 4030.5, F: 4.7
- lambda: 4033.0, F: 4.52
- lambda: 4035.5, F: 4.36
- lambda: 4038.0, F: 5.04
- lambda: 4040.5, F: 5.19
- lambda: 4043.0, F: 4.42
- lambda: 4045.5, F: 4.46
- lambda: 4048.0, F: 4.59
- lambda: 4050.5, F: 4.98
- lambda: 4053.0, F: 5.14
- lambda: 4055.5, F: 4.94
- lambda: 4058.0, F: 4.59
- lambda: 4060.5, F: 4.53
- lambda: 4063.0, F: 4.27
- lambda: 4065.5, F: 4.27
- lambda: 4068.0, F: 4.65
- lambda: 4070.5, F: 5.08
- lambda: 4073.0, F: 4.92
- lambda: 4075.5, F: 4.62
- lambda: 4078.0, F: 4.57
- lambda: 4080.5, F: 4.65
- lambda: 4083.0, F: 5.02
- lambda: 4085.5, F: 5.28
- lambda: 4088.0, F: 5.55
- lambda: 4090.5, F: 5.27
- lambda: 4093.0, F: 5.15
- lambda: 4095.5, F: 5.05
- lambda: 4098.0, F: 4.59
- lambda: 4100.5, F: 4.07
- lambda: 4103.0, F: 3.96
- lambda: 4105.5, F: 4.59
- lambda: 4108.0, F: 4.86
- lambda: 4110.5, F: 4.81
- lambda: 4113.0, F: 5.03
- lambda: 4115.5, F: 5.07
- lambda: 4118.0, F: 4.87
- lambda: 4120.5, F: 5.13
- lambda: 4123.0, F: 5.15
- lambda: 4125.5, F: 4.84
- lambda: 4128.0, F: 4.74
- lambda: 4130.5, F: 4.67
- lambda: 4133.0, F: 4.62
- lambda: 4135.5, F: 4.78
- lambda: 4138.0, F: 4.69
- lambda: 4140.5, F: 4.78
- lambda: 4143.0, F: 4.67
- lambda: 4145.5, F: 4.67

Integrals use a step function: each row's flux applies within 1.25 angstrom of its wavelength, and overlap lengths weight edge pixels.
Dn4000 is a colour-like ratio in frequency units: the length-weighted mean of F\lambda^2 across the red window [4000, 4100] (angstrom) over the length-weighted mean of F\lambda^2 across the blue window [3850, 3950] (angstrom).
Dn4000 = 1.95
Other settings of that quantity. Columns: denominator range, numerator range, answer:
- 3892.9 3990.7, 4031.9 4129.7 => 1.73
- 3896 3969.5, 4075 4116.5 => 1.87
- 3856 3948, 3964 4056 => 1.69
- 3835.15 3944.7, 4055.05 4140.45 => 2.08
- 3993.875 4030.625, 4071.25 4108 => 1.06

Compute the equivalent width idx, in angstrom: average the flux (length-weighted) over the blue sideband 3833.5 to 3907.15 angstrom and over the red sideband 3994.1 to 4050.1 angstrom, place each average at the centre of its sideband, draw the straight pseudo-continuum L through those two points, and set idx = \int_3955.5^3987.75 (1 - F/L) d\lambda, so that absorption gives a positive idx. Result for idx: 8.6 angstrom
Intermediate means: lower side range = 2.5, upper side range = 4.7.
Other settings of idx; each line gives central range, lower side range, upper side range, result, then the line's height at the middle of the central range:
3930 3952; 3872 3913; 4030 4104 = 7.0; 3.41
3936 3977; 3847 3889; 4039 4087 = 9.0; 3.44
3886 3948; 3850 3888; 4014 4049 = 3.9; 3.07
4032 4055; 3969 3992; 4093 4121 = -3.5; 4.13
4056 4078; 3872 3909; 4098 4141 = -1.6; 4.3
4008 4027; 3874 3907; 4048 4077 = -3.4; 4.23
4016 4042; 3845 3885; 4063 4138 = -4.9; 4.06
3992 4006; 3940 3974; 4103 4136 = -4.6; 3.27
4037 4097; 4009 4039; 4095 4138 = -0.4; 4.81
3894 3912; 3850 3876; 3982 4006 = -1.9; 2.92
